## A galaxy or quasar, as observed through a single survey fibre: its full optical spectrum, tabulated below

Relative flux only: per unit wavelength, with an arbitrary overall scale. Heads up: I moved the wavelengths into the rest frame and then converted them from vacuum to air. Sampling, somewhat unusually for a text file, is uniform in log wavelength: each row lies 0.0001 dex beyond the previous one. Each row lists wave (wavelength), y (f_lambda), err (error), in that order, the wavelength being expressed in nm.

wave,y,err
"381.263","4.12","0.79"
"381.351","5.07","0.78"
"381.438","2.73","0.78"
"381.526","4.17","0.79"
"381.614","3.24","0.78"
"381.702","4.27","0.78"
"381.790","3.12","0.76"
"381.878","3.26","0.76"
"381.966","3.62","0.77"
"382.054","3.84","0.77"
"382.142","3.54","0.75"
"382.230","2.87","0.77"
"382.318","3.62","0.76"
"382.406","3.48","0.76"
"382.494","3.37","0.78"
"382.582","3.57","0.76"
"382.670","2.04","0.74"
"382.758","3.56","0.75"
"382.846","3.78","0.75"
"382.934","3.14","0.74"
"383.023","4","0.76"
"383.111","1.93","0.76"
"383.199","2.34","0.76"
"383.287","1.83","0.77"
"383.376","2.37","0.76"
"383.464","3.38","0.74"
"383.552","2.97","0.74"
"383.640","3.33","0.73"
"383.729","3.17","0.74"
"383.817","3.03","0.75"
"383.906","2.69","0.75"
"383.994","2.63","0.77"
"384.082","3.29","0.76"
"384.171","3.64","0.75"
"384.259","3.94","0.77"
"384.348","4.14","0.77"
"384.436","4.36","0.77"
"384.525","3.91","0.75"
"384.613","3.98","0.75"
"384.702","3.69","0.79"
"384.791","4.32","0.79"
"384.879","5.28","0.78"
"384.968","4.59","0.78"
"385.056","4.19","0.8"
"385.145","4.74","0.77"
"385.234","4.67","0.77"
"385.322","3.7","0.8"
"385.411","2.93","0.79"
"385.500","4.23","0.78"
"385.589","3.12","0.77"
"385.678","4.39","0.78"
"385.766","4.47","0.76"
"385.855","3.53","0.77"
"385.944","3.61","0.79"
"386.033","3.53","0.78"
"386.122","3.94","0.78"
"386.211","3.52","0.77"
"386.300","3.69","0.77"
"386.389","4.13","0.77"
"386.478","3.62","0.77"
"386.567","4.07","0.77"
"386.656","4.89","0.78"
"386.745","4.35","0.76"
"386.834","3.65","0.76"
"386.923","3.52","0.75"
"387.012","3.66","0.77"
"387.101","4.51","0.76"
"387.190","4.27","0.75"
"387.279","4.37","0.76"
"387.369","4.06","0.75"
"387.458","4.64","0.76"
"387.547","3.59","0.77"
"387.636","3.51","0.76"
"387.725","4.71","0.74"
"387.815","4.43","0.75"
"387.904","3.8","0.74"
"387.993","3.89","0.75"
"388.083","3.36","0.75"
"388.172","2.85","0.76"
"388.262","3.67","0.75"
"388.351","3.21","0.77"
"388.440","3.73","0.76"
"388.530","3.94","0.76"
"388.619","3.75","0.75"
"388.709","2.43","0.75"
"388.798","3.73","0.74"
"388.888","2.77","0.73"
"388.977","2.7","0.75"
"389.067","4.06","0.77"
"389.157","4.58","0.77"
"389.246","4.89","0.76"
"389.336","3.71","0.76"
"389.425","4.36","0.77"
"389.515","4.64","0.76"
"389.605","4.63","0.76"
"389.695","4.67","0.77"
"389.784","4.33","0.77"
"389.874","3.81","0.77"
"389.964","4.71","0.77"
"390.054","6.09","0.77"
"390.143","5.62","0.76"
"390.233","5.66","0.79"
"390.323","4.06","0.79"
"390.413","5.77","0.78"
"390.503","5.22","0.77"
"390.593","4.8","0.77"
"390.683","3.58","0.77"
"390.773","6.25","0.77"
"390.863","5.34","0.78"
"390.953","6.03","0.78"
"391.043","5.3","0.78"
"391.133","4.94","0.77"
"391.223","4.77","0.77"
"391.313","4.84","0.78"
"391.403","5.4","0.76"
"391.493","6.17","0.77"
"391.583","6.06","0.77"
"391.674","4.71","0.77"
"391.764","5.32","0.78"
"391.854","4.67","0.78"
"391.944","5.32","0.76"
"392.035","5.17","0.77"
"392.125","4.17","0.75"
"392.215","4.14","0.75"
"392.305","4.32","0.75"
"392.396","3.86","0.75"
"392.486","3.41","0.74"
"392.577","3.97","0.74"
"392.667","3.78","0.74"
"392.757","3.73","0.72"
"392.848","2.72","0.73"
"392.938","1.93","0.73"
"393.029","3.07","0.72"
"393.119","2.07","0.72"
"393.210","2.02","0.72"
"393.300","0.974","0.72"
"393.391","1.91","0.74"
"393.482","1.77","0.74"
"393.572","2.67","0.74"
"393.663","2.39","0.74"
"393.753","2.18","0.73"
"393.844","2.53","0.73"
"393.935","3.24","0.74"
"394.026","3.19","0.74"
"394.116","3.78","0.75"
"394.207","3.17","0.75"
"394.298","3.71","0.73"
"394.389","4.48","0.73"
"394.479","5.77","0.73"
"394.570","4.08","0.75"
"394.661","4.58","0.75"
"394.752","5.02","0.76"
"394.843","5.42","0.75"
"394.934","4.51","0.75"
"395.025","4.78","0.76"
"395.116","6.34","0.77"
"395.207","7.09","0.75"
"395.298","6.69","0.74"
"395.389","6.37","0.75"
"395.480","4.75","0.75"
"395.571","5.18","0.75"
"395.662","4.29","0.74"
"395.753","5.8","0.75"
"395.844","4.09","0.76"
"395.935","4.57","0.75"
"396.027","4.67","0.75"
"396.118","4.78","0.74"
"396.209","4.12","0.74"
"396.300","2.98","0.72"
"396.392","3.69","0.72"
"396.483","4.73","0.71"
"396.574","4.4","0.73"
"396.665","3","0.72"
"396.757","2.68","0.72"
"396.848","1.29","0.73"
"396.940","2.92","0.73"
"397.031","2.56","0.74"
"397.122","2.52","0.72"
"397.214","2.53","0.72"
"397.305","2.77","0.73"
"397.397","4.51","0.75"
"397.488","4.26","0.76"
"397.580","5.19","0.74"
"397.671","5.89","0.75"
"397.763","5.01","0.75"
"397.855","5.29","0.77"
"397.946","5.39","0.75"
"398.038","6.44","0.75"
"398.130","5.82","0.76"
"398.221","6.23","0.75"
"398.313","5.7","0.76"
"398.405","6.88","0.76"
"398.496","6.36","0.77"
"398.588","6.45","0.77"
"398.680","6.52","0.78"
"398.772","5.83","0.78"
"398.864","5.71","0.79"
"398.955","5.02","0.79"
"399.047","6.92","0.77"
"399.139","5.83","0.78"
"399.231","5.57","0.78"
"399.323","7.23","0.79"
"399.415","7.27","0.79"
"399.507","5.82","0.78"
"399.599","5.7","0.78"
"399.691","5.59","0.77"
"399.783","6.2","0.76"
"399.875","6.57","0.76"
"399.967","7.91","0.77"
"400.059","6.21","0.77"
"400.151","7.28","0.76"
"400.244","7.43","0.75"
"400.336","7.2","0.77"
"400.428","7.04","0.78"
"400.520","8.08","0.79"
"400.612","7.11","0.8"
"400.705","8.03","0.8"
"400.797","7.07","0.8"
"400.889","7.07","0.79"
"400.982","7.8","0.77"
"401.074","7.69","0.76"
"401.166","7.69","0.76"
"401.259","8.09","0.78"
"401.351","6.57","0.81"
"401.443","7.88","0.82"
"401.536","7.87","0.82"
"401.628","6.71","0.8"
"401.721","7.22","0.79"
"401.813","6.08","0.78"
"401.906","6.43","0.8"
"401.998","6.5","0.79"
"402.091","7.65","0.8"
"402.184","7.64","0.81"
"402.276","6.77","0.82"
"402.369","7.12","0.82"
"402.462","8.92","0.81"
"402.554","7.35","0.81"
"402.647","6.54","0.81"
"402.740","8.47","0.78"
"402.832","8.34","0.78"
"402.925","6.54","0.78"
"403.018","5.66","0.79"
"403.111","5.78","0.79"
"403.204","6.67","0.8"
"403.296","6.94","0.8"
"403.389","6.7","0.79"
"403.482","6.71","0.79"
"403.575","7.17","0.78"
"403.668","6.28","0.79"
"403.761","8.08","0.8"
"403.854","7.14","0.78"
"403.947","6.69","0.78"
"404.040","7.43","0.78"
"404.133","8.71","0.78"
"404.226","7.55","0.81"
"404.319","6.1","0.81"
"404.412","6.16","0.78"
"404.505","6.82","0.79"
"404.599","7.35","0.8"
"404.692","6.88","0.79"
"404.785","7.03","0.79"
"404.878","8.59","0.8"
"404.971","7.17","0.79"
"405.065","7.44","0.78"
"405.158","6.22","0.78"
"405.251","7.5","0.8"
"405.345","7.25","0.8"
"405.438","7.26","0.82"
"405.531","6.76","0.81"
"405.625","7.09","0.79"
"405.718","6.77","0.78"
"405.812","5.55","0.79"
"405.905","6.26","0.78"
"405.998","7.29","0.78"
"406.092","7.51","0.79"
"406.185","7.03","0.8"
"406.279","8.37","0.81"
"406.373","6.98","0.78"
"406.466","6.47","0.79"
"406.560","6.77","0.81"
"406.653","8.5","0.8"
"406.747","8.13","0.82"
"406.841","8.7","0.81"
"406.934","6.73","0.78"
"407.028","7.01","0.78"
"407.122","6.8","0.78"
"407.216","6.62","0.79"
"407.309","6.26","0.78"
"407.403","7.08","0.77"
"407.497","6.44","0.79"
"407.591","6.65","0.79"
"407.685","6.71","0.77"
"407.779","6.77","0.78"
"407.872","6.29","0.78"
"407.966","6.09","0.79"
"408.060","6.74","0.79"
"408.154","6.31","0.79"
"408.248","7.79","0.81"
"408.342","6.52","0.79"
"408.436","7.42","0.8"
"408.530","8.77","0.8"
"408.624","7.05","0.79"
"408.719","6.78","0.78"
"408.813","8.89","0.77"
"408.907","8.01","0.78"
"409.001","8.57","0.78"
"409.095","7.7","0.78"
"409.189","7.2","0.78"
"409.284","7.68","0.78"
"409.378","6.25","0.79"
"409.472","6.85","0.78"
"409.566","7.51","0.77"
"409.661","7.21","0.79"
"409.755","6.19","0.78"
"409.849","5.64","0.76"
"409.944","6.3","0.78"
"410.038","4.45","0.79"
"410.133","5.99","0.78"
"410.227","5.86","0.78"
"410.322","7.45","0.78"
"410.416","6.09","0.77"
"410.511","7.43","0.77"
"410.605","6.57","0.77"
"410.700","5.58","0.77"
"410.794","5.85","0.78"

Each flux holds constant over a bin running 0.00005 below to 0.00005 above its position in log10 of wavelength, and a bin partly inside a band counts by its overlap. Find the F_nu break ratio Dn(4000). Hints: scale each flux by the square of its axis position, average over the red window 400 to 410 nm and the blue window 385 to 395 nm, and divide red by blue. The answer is 1.89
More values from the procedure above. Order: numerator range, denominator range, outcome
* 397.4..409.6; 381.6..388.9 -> 2.08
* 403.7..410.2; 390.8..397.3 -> 1.85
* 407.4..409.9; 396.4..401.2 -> 1.30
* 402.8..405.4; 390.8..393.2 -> 1.70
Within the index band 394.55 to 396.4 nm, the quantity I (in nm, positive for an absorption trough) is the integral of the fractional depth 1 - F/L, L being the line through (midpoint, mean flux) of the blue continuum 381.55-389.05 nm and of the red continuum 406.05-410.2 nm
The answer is 0.06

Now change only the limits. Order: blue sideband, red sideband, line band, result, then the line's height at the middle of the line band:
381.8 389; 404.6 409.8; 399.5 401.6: -0.37 nm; 6.07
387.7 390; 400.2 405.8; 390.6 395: 0.67 nm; 4.8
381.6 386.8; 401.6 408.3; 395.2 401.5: 0.35 nm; 5.94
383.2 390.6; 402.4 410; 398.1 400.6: -0.21 nm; 5.97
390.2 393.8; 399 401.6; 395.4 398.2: 0.74 nm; 5.79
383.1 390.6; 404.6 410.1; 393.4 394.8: 0.44 nm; 5.03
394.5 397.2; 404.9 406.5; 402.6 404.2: -0.16 nm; 6.41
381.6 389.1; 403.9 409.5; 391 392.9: 0.04 nm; 4.72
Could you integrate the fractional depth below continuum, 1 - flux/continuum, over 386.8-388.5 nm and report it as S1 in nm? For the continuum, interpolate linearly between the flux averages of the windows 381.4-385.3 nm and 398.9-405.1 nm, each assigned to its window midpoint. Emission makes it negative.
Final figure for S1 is 0.17 nm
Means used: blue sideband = 3.49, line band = 3.87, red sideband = 7.03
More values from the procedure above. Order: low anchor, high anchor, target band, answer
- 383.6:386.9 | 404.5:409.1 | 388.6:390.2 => 0.10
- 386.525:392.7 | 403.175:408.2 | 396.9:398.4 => 0.29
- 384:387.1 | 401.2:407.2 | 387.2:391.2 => 0.24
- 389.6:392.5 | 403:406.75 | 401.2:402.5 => -0.13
